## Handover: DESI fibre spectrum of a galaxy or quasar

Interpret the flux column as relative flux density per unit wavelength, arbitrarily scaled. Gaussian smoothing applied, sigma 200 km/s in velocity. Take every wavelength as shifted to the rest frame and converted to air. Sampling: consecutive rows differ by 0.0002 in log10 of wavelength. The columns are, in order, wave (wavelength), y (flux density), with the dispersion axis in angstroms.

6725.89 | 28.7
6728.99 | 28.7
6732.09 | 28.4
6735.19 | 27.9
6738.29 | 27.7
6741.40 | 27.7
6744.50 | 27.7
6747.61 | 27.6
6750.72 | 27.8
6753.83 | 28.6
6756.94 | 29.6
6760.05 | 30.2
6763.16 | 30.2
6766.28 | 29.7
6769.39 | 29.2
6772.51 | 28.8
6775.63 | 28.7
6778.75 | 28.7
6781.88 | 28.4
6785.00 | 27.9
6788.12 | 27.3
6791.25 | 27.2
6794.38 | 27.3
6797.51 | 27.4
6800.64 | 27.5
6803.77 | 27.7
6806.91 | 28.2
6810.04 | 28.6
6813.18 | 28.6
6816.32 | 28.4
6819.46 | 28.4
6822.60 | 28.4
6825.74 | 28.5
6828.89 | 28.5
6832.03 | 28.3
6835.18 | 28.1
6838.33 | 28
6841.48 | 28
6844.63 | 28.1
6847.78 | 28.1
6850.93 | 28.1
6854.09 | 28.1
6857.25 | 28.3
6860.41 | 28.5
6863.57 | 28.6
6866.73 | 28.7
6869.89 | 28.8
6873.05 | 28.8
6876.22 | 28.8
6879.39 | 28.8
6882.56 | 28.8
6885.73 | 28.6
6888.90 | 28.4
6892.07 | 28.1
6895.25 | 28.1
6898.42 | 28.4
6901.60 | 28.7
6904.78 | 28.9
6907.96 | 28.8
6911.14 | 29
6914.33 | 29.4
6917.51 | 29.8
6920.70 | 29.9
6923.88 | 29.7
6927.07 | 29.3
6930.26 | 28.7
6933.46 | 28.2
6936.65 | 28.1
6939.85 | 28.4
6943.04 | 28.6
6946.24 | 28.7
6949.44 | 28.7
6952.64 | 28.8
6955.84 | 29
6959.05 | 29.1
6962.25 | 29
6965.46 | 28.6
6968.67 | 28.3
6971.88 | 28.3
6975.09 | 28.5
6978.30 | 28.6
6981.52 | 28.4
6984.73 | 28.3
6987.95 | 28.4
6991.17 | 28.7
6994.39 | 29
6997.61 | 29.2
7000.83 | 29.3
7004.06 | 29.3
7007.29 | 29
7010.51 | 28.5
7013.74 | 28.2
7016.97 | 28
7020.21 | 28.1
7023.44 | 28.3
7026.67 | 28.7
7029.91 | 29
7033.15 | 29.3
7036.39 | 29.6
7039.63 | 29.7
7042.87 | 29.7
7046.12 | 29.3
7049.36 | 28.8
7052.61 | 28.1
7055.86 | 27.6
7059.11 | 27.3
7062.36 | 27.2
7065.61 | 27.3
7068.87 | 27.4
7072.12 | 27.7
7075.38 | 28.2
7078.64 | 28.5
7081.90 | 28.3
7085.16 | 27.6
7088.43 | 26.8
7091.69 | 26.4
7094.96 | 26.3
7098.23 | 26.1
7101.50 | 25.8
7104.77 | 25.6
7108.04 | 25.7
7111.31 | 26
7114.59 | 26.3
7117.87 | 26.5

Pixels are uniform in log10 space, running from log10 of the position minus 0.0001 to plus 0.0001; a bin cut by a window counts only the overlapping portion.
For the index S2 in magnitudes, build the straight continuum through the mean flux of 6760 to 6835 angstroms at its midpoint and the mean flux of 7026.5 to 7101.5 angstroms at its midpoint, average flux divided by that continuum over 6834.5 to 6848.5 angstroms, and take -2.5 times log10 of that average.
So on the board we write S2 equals 0.01 mag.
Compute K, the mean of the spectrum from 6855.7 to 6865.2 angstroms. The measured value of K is 28.5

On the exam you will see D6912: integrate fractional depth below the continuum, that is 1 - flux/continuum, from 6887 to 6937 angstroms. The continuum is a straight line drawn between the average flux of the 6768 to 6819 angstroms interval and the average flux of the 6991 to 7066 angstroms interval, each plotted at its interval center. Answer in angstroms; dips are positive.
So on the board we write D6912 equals -0.8 angstroms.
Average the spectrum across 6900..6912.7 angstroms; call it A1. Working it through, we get 28.8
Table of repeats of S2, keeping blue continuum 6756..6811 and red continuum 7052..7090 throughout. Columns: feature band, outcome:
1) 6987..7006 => -0.04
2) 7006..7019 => -0.02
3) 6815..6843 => 0.00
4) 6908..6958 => -0.03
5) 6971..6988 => -0.02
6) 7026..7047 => -0.06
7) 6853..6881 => -0.01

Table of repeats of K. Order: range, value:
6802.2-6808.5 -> 28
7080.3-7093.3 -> 27.3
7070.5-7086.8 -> 28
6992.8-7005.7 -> 29.2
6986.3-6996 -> 28.7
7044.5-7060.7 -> 28.2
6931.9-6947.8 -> 28.4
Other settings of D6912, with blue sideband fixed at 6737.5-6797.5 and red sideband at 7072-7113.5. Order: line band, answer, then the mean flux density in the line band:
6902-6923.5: -1.24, 29.3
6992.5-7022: -1.63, 28.7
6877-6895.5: -0.45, 28.5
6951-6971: -0.96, 28.8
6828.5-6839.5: -0.05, 28.2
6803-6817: -0.06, 28.3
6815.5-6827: -0.11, 28.4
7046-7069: -0.71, 27.8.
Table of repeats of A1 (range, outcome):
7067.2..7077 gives 27.8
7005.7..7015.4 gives 28.6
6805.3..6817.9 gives 28.4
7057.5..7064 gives 27.3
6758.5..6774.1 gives 29.6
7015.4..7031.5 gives 28.4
